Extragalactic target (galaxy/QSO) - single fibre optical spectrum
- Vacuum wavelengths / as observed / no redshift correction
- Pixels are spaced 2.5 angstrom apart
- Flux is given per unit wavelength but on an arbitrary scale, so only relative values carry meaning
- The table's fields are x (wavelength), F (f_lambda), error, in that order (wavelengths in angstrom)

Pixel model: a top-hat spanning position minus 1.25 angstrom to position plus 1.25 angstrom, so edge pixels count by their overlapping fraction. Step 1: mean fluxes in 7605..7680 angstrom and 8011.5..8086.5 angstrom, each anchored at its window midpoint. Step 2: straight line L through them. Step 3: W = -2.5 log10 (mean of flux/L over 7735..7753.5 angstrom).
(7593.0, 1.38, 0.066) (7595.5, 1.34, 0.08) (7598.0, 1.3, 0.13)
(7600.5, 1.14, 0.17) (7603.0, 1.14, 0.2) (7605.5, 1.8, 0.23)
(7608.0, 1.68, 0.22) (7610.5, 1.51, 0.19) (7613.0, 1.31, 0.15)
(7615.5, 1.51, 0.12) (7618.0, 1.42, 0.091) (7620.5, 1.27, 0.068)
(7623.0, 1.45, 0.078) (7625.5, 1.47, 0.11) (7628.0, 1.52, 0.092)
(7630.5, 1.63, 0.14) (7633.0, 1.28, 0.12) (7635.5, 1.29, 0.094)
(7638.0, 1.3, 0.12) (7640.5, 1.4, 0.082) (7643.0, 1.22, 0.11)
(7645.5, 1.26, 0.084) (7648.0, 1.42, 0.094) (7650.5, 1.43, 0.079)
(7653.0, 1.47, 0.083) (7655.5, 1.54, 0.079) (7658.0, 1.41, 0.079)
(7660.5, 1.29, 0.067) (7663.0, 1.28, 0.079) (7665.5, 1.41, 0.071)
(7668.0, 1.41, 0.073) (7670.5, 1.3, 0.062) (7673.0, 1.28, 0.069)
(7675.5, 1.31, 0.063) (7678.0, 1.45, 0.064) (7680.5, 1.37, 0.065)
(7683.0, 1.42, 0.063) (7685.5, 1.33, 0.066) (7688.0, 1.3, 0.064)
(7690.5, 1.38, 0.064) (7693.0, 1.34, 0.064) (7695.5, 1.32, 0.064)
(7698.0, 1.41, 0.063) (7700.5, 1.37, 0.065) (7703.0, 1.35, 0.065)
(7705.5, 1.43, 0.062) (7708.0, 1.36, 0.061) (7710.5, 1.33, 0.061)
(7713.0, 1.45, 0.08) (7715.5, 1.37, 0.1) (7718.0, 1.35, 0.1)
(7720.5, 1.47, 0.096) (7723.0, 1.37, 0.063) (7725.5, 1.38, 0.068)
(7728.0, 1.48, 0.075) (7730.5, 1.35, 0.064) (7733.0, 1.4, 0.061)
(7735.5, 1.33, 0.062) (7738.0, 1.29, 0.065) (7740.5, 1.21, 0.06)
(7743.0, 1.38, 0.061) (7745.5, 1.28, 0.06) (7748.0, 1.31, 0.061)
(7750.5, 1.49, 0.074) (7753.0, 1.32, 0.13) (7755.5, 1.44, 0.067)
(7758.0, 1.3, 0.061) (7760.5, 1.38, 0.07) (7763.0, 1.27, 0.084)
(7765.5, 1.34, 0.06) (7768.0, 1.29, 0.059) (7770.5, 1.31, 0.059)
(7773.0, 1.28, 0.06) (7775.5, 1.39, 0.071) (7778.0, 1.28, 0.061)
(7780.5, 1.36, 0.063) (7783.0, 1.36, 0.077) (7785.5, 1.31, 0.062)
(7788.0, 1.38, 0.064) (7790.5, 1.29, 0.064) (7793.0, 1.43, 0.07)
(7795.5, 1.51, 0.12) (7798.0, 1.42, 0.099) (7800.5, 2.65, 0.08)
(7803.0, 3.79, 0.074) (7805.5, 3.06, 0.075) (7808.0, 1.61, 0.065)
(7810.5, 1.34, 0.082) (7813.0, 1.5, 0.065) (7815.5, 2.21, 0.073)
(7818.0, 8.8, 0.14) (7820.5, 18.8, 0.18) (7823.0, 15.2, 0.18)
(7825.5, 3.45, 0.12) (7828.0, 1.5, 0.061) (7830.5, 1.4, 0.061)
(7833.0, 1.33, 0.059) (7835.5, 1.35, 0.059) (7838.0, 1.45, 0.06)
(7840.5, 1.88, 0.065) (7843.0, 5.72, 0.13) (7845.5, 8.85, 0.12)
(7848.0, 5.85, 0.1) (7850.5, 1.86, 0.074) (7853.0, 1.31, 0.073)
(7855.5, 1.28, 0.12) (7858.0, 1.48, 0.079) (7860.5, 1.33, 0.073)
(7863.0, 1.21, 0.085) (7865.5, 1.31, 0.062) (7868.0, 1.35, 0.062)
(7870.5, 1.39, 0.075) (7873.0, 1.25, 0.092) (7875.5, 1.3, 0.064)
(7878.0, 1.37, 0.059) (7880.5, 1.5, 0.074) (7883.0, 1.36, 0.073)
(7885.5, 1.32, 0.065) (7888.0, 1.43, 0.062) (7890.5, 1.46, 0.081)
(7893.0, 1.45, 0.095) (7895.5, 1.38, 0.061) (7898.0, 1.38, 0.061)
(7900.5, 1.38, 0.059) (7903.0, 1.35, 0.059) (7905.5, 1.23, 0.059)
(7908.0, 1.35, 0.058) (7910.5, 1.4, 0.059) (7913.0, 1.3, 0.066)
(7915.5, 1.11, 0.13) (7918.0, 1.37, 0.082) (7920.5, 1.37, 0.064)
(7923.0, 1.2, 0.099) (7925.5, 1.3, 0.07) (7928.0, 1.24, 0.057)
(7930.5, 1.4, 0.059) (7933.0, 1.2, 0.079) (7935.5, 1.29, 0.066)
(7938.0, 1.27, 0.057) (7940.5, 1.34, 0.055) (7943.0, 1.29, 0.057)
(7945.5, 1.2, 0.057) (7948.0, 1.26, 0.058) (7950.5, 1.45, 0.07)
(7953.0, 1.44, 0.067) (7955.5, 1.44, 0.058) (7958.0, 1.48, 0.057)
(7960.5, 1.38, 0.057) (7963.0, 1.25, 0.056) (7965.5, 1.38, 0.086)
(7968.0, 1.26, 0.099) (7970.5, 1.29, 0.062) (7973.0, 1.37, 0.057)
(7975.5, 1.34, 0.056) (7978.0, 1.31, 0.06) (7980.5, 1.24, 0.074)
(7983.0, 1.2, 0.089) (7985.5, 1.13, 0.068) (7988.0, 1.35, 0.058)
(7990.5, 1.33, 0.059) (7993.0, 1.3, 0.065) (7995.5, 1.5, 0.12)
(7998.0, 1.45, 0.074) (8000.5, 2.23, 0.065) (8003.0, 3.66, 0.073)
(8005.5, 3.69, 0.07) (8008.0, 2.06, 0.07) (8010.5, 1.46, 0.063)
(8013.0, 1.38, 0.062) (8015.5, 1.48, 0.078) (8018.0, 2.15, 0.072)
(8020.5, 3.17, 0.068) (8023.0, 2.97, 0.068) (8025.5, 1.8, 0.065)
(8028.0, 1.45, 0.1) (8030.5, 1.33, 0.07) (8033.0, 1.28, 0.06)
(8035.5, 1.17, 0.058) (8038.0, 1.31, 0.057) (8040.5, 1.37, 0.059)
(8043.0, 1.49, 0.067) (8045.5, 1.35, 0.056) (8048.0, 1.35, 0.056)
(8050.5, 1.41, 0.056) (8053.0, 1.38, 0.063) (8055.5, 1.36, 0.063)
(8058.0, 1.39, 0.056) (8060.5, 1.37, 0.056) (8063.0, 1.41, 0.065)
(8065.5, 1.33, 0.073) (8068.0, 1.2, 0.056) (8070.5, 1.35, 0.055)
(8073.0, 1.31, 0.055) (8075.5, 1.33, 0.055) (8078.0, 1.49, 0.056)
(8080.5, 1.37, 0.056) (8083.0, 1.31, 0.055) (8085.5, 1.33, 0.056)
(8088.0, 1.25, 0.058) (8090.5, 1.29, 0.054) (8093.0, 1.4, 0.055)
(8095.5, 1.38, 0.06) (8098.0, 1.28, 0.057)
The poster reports 0.08 mag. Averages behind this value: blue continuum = 1.41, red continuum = 1.51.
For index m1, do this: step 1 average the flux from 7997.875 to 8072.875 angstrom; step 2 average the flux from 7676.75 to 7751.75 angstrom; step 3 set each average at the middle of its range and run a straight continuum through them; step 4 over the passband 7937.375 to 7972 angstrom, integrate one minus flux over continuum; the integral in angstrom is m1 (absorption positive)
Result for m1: 6.3 angstrom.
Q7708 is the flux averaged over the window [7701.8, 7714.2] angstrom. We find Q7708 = 1.38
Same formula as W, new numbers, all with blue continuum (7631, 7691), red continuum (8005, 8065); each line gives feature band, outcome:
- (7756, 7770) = 0.094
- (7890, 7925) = 0.168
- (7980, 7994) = 0.276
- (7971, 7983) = 0.234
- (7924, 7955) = 0.207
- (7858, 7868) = 0.158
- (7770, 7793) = 0.095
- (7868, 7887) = 0.134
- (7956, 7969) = 0.181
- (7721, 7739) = 0.030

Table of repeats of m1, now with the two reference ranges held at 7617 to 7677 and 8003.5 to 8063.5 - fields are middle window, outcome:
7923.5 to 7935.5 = 2.6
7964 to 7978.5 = 3.0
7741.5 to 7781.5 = 3.8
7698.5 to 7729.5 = 1.0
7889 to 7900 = 1.2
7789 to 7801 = -0.7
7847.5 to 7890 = 0.2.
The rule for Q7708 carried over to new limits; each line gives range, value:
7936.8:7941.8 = 1.31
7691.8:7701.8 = 1.36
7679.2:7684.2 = 1.4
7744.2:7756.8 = 1.37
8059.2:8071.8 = 1.33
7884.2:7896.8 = 1.41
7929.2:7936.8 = 1.3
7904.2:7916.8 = 1.28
